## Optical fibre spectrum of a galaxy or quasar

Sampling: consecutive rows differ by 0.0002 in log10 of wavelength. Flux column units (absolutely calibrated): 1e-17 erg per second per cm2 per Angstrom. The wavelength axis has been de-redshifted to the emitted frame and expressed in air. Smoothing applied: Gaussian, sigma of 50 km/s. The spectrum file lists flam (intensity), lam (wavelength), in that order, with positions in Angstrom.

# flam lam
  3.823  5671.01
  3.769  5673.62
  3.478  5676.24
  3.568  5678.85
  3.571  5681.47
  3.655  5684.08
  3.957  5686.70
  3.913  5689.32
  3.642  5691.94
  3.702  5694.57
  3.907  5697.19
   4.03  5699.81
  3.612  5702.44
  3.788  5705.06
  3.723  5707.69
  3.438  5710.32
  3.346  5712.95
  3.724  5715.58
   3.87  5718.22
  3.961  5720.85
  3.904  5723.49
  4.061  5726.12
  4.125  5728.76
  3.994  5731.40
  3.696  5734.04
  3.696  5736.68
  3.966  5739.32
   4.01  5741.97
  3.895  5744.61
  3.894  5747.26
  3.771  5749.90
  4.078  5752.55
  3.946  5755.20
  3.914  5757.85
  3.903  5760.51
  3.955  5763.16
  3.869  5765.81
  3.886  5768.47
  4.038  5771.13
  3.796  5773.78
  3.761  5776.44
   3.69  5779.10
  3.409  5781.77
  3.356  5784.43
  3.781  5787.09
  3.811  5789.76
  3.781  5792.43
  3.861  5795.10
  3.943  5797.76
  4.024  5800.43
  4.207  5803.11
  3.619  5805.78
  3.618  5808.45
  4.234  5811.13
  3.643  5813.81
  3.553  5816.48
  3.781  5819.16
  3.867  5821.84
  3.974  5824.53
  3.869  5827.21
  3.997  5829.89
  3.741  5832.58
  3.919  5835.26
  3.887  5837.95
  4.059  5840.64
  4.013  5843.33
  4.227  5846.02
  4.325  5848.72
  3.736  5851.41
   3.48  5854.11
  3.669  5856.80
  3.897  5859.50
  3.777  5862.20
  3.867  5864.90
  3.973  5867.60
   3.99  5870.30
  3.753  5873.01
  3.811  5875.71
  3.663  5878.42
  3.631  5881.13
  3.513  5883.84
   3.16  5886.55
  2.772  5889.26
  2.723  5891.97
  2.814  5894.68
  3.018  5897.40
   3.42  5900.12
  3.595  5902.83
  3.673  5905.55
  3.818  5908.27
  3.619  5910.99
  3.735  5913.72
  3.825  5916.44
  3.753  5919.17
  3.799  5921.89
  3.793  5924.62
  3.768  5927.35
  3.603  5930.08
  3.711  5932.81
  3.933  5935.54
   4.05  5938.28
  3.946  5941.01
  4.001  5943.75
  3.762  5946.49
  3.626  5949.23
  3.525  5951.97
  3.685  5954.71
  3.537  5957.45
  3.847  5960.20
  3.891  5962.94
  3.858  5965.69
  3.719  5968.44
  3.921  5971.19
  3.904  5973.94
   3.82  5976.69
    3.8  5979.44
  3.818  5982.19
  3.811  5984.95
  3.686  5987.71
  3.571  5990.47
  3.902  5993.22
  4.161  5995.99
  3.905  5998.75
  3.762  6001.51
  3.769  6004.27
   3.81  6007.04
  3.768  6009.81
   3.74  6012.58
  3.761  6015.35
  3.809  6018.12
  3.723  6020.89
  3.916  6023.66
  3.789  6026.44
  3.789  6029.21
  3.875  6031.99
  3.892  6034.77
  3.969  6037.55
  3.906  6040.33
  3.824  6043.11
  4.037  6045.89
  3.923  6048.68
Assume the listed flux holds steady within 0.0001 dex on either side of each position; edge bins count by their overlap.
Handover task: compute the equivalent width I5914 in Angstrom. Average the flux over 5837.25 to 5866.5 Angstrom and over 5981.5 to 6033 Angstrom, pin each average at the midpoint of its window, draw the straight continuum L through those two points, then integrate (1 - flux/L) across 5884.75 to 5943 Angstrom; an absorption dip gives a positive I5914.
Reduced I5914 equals 4.7 Angstrom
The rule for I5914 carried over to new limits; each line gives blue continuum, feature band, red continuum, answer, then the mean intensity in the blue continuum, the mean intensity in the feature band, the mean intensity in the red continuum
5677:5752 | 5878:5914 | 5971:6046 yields 4.44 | 3.8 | 3.35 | 3.83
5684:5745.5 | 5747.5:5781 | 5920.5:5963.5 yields -0.58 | 3.82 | 3.88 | 3.78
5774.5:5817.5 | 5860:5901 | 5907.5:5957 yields 3.29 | 3.77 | 3.47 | 3.77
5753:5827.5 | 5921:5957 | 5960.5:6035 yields 0.41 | 3.83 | 3.78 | 3.82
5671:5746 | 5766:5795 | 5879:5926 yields -0.62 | 3.79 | 3.74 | 3.45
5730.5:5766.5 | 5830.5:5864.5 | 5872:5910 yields -3.41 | 3.9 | 3.9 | 3.38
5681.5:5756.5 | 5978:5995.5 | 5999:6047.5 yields 0.22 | 3.83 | 3.78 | 3.83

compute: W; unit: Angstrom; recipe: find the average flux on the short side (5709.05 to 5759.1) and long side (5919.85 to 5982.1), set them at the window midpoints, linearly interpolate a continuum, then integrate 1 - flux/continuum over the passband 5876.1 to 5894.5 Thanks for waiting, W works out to 2.7 Angstrom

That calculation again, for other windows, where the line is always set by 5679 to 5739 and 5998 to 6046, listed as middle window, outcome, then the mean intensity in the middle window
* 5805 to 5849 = -1.07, 3.89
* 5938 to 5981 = 0.24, 3.8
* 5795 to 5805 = -0.54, 4.01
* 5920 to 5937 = 0.21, 3.77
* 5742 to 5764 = -0.77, 3.92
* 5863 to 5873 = -0.26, 3.91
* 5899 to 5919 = 0.72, 3.68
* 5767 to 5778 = -0.21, 3.87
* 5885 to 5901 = 3.50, 2.98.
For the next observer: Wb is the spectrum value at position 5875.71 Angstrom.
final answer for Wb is 3.811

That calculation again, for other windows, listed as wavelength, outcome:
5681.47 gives 3.571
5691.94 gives 3.642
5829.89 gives 3.997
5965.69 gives 3.858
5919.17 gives 3.753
